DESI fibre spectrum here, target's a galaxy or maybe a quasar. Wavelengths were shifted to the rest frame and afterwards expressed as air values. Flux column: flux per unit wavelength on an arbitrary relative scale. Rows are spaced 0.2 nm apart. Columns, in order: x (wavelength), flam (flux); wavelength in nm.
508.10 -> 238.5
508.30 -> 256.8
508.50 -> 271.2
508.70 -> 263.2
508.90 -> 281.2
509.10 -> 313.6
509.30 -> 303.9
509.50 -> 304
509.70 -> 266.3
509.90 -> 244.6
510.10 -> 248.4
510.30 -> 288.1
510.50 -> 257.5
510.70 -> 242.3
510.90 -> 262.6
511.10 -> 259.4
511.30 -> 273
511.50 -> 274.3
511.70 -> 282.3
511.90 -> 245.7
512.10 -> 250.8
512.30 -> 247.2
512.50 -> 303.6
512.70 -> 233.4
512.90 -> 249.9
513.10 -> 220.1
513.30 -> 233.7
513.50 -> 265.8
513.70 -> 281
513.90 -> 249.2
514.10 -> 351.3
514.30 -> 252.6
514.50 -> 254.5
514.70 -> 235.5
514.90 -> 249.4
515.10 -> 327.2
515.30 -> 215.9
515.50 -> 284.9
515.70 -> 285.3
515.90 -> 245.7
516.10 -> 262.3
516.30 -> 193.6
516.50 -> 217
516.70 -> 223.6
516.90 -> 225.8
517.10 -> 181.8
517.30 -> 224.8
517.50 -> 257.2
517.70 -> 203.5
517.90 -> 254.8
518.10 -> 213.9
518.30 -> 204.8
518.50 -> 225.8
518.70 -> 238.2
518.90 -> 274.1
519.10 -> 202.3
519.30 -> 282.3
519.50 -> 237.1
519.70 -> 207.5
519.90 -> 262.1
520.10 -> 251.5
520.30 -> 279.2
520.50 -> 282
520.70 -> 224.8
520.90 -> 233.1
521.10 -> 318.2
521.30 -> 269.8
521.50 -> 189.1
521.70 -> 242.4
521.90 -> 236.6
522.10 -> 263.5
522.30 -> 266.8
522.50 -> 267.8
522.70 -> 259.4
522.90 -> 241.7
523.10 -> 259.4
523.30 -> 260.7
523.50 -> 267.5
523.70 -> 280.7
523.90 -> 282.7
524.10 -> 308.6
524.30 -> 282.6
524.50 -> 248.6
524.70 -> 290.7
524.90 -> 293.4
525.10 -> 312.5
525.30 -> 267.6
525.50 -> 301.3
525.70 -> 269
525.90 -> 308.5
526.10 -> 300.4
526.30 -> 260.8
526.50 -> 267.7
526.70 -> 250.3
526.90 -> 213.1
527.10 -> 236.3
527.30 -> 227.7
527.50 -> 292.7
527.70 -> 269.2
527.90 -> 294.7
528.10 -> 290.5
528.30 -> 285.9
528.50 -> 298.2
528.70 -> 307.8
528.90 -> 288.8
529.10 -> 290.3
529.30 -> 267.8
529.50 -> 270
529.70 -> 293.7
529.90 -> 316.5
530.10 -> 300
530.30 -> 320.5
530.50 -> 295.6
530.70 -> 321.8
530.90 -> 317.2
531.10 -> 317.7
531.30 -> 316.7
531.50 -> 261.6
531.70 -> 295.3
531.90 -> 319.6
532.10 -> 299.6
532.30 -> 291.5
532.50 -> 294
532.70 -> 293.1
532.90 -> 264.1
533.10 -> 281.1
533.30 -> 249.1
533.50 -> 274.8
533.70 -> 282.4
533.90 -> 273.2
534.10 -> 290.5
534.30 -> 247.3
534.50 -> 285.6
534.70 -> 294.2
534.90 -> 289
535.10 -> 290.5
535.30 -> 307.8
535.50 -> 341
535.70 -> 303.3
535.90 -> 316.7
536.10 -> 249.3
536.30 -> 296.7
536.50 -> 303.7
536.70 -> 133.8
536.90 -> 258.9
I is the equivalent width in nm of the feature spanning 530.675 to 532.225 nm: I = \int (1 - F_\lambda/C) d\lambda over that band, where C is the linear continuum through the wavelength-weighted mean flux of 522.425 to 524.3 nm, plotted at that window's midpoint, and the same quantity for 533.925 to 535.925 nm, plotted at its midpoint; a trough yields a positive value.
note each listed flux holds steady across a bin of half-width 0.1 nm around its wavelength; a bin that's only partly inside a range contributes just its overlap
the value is -0.09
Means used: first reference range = 271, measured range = 305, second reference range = 295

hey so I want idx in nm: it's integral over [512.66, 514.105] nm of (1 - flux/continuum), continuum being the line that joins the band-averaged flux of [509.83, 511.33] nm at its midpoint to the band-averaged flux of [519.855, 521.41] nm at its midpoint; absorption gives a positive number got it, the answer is 0.028 nm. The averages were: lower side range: 259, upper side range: 265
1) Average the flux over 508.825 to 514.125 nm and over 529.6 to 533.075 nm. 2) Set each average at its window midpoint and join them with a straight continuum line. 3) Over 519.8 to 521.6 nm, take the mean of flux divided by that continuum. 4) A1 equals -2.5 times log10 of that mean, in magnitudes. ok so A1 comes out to 0.10 mag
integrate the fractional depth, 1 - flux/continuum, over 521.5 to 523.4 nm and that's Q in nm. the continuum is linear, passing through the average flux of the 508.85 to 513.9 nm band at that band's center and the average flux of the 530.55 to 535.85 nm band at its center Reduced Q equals 0.18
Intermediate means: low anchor 265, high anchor 293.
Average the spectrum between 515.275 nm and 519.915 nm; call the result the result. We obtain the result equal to 234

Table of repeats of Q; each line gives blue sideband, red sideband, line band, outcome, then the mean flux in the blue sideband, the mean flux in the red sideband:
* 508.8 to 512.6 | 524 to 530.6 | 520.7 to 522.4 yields 0.17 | 271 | 282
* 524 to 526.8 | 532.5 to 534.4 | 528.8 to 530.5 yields -0.09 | 283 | 274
